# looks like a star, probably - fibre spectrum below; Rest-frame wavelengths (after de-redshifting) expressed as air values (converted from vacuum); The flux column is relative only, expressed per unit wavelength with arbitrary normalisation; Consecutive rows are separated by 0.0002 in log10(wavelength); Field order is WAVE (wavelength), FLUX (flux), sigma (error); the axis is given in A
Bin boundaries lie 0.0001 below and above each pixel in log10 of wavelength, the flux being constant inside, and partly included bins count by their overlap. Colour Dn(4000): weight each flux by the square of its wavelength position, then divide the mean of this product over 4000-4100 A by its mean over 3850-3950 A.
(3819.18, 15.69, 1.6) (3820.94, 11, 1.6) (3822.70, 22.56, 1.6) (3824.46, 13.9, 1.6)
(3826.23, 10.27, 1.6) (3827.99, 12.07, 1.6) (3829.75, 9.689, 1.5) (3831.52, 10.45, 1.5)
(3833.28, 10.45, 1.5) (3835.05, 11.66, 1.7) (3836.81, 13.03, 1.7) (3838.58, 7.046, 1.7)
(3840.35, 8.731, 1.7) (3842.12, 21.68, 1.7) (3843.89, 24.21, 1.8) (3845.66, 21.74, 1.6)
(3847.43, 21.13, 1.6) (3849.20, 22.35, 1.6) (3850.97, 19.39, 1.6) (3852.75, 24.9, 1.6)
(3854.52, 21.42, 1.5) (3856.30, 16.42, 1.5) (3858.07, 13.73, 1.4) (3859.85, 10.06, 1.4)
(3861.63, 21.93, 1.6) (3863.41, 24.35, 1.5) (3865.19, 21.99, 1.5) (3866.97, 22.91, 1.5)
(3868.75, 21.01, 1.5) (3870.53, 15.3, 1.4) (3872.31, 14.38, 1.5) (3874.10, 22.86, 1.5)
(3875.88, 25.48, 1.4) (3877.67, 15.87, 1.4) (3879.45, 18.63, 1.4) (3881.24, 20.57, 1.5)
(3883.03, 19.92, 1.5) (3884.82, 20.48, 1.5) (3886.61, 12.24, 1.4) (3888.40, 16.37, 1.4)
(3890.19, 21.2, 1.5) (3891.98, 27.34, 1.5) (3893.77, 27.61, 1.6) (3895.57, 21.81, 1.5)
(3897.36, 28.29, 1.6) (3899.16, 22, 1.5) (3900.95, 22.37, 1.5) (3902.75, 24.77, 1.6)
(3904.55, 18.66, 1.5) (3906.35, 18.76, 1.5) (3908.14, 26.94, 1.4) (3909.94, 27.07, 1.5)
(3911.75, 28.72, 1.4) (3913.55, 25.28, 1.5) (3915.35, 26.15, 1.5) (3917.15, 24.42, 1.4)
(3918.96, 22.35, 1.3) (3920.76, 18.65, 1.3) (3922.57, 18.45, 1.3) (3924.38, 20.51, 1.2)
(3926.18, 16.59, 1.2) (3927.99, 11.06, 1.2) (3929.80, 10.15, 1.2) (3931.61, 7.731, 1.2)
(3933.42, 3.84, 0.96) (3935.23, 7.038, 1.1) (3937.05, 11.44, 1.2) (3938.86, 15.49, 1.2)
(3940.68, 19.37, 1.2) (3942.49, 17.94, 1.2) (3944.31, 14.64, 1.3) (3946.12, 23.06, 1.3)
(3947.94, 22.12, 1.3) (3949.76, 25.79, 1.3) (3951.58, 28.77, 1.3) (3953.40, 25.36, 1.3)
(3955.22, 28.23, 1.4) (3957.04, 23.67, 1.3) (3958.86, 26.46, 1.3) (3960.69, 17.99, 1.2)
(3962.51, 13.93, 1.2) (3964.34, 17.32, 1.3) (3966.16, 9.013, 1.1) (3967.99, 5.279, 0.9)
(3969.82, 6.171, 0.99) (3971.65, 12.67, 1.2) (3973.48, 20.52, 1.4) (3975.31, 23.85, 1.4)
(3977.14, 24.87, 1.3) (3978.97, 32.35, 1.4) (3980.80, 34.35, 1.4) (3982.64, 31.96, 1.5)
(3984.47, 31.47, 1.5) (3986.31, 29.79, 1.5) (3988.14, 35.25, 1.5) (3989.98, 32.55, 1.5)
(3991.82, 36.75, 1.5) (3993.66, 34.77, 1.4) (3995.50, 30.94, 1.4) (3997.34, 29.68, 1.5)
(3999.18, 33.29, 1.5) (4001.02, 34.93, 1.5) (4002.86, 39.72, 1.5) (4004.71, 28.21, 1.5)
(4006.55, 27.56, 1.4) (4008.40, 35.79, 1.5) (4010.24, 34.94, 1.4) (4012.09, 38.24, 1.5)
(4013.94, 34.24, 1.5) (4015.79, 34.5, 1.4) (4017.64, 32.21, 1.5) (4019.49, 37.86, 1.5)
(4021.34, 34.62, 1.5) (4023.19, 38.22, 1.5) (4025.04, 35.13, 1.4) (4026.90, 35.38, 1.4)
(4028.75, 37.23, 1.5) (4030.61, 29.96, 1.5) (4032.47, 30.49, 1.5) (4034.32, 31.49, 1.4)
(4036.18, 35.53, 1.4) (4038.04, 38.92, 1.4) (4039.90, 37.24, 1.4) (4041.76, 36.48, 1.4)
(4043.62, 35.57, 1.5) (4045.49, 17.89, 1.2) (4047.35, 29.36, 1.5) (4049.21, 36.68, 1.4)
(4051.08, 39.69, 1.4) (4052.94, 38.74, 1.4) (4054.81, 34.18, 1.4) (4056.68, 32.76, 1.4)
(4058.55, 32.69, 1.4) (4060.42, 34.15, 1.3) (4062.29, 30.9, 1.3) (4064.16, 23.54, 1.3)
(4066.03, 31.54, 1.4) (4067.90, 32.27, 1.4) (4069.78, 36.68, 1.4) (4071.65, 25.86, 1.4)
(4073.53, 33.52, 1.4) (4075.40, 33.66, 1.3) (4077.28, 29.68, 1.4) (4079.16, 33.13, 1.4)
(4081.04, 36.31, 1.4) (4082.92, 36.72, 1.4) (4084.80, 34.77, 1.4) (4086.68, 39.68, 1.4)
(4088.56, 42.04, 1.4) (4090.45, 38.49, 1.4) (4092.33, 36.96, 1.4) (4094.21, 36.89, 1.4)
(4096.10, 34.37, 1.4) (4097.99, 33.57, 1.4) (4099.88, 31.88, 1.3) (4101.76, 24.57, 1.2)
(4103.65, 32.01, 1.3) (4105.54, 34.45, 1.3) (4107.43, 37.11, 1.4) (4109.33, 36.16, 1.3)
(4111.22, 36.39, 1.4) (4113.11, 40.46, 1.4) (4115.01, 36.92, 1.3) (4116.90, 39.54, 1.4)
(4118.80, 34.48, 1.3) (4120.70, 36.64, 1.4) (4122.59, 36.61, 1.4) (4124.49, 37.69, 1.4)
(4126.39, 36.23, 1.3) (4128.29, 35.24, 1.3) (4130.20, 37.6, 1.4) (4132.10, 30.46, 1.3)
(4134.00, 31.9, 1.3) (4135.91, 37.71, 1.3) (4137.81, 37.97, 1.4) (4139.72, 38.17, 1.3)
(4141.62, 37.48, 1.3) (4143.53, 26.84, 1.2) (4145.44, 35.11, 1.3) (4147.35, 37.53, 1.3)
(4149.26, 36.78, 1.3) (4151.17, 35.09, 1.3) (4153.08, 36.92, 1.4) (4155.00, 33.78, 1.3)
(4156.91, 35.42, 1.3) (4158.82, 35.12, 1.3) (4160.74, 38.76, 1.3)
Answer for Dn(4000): 1.88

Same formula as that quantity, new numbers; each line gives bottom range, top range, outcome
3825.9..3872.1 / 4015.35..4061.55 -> 2.23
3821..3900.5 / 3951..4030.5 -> 1.68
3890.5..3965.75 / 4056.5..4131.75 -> 1.85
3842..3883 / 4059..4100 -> 1.89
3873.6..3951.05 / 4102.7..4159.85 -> 2.02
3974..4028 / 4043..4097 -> 1.05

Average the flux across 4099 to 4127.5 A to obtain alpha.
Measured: 35.4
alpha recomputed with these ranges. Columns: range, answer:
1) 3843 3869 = 20.5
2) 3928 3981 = 17.9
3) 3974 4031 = 33.2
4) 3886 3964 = 20.3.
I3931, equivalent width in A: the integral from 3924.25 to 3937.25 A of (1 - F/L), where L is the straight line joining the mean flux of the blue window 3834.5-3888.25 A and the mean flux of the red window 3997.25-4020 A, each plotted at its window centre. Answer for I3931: 7.7 A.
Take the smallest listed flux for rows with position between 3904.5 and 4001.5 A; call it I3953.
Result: 3.84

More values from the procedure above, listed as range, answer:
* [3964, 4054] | 5.279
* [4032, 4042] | 30.49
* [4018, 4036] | 29.96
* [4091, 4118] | 24.57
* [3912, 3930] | 10.15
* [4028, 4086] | 17.89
